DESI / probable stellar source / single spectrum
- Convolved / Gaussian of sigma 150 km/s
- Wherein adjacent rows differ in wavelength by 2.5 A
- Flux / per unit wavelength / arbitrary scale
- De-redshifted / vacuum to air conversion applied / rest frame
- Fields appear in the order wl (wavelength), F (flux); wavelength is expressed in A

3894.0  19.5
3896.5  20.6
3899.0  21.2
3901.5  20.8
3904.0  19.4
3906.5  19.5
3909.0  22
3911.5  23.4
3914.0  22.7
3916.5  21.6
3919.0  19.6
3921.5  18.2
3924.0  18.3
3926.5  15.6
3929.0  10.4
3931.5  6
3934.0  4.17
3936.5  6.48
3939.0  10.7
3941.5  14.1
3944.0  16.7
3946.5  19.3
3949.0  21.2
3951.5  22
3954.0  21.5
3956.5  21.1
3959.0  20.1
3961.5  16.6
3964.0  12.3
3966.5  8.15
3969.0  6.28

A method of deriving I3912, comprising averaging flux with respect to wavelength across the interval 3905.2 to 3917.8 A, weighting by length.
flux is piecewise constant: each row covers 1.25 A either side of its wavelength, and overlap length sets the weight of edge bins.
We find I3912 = 21.8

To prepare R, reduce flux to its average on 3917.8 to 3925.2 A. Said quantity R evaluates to 18.7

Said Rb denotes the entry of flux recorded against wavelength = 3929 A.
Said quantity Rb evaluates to 10.4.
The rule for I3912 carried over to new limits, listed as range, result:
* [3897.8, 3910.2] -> 20.6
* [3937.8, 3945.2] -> 13.8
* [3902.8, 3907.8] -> 19.5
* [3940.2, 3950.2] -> 17.8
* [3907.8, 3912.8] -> 22.7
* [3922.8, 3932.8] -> 12.5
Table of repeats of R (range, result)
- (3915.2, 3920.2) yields 20.6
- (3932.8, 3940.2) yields 7.11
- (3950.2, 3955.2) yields 21.7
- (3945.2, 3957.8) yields 21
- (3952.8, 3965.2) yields 18.3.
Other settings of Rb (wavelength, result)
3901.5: 20.8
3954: 21.5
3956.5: 21.1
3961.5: 16.6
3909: 22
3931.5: 6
